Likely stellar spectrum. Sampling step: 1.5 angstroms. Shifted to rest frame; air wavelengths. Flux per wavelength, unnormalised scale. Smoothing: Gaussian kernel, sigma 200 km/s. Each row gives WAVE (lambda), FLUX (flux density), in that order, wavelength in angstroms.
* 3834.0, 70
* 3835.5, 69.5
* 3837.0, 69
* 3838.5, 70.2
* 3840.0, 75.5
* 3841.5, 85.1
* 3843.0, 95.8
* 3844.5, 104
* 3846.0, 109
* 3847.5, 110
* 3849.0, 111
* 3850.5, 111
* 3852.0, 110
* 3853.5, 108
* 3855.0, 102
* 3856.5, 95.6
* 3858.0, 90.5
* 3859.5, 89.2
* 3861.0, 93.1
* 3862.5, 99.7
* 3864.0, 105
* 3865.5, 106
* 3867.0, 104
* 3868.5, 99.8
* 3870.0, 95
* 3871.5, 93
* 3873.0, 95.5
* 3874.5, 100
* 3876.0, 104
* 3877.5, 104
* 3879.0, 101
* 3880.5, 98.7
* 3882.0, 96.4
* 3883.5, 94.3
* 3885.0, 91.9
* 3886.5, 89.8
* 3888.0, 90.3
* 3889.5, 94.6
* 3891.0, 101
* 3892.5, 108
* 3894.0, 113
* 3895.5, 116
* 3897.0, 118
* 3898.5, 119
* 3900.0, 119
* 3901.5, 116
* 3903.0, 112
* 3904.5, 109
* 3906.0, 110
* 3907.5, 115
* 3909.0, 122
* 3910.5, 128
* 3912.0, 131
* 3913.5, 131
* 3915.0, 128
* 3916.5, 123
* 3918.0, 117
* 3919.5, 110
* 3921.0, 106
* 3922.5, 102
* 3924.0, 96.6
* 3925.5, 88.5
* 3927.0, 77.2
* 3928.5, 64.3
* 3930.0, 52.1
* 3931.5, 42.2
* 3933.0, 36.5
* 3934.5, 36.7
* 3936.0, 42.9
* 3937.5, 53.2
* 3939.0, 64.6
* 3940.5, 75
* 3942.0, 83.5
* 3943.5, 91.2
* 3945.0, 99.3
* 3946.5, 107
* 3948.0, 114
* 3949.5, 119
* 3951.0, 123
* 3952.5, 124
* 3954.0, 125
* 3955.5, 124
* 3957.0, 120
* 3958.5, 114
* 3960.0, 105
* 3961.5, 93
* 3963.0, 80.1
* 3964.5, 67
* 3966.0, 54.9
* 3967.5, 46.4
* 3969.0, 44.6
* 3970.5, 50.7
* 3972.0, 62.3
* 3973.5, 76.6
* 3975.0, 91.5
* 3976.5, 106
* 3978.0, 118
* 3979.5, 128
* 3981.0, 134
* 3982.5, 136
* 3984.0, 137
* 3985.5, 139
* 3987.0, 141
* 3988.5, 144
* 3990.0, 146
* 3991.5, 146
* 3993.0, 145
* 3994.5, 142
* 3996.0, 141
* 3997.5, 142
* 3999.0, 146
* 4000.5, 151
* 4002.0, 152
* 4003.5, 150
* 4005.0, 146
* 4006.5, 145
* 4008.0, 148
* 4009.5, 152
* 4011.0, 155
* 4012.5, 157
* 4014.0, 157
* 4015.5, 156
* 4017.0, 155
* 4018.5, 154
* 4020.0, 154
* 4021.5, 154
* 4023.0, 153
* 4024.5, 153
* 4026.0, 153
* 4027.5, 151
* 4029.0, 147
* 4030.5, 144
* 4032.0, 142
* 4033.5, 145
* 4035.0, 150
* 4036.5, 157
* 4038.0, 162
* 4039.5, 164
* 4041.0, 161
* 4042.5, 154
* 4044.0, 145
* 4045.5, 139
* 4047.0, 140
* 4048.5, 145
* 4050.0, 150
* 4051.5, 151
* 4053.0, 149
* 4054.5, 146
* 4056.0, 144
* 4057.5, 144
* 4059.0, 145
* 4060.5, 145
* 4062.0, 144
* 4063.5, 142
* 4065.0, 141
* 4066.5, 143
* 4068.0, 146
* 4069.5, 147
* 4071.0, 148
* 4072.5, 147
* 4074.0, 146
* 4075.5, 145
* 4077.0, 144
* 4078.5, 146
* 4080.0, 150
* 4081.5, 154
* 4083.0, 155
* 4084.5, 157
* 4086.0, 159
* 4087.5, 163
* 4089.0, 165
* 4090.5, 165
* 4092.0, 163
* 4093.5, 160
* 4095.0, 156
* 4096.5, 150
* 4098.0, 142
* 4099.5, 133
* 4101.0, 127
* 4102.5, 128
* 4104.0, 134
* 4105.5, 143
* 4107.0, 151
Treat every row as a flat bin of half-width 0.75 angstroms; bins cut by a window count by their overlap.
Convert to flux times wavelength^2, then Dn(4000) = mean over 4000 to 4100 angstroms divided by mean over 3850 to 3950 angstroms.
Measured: 1.66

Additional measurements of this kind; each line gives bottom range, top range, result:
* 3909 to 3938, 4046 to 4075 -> 1.75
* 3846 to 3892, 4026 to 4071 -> 1.62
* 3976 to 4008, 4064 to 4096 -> 1.13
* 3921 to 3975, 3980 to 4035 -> 1.85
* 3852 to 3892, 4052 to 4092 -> 1.69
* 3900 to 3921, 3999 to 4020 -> 1.34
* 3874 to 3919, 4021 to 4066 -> 1.45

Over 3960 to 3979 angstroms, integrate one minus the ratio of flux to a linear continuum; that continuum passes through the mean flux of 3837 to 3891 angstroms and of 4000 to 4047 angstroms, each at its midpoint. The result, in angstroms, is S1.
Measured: 8.2 angstroms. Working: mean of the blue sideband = 97.4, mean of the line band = 76.2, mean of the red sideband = 152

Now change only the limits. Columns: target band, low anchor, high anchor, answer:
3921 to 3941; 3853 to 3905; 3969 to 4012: 8.6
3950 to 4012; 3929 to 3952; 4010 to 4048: -4.5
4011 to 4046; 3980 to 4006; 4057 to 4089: -1.7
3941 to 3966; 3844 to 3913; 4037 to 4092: 3.9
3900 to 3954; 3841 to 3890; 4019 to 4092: 8.8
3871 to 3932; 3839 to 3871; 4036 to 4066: 4.1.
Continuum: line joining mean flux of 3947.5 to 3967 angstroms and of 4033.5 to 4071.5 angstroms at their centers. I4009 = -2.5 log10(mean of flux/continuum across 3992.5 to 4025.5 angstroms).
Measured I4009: -0.18 mag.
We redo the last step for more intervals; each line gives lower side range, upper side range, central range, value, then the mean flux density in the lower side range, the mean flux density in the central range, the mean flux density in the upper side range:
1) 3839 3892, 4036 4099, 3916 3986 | 0.30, 98.6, 91.2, 150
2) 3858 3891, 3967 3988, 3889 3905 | -0.14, 97.3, 112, 102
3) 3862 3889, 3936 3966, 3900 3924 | -0.20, 98.2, 117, 96.5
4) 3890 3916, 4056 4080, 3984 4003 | -0.09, 117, 144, 145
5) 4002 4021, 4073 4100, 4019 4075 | 0.03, 152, 148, 153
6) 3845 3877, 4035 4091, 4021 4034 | -0.06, 102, 149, 150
